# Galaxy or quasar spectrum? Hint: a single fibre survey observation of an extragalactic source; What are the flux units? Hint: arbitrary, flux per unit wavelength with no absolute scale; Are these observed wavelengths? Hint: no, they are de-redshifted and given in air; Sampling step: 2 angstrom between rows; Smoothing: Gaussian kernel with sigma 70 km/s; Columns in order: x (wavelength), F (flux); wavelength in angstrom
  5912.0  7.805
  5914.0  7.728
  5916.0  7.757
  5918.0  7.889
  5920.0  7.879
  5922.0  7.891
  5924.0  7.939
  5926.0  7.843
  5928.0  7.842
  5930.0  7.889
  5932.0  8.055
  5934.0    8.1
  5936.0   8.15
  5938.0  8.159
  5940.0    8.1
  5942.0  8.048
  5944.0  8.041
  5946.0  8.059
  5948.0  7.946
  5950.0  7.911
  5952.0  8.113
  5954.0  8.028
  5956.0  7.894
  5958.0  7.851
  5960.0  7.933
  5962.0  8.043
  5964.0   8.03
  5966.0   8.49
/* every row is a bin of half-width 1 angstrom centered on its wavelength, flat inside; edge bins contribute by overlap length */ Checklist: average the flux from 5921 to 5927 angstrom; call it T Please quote 7.89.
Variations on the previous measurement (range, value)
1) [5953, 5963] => 7.95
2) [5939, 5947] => 8.06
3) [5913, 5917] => 7.74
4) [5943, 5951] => 7.99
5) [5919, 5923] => 7.88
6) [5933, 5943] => 8.11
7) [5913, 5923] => 7.83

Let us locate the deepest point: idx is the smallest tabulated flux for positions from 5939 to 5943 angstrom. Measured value 8.048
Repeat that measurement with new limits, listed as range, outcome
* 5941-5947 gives 8.041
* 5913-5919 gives 7.728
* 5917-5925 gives 7.879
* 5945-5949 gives 7.946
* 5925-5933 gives 7.842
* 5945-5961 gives 7.851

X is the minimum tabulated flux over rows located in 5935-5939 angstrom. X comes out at 8.15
